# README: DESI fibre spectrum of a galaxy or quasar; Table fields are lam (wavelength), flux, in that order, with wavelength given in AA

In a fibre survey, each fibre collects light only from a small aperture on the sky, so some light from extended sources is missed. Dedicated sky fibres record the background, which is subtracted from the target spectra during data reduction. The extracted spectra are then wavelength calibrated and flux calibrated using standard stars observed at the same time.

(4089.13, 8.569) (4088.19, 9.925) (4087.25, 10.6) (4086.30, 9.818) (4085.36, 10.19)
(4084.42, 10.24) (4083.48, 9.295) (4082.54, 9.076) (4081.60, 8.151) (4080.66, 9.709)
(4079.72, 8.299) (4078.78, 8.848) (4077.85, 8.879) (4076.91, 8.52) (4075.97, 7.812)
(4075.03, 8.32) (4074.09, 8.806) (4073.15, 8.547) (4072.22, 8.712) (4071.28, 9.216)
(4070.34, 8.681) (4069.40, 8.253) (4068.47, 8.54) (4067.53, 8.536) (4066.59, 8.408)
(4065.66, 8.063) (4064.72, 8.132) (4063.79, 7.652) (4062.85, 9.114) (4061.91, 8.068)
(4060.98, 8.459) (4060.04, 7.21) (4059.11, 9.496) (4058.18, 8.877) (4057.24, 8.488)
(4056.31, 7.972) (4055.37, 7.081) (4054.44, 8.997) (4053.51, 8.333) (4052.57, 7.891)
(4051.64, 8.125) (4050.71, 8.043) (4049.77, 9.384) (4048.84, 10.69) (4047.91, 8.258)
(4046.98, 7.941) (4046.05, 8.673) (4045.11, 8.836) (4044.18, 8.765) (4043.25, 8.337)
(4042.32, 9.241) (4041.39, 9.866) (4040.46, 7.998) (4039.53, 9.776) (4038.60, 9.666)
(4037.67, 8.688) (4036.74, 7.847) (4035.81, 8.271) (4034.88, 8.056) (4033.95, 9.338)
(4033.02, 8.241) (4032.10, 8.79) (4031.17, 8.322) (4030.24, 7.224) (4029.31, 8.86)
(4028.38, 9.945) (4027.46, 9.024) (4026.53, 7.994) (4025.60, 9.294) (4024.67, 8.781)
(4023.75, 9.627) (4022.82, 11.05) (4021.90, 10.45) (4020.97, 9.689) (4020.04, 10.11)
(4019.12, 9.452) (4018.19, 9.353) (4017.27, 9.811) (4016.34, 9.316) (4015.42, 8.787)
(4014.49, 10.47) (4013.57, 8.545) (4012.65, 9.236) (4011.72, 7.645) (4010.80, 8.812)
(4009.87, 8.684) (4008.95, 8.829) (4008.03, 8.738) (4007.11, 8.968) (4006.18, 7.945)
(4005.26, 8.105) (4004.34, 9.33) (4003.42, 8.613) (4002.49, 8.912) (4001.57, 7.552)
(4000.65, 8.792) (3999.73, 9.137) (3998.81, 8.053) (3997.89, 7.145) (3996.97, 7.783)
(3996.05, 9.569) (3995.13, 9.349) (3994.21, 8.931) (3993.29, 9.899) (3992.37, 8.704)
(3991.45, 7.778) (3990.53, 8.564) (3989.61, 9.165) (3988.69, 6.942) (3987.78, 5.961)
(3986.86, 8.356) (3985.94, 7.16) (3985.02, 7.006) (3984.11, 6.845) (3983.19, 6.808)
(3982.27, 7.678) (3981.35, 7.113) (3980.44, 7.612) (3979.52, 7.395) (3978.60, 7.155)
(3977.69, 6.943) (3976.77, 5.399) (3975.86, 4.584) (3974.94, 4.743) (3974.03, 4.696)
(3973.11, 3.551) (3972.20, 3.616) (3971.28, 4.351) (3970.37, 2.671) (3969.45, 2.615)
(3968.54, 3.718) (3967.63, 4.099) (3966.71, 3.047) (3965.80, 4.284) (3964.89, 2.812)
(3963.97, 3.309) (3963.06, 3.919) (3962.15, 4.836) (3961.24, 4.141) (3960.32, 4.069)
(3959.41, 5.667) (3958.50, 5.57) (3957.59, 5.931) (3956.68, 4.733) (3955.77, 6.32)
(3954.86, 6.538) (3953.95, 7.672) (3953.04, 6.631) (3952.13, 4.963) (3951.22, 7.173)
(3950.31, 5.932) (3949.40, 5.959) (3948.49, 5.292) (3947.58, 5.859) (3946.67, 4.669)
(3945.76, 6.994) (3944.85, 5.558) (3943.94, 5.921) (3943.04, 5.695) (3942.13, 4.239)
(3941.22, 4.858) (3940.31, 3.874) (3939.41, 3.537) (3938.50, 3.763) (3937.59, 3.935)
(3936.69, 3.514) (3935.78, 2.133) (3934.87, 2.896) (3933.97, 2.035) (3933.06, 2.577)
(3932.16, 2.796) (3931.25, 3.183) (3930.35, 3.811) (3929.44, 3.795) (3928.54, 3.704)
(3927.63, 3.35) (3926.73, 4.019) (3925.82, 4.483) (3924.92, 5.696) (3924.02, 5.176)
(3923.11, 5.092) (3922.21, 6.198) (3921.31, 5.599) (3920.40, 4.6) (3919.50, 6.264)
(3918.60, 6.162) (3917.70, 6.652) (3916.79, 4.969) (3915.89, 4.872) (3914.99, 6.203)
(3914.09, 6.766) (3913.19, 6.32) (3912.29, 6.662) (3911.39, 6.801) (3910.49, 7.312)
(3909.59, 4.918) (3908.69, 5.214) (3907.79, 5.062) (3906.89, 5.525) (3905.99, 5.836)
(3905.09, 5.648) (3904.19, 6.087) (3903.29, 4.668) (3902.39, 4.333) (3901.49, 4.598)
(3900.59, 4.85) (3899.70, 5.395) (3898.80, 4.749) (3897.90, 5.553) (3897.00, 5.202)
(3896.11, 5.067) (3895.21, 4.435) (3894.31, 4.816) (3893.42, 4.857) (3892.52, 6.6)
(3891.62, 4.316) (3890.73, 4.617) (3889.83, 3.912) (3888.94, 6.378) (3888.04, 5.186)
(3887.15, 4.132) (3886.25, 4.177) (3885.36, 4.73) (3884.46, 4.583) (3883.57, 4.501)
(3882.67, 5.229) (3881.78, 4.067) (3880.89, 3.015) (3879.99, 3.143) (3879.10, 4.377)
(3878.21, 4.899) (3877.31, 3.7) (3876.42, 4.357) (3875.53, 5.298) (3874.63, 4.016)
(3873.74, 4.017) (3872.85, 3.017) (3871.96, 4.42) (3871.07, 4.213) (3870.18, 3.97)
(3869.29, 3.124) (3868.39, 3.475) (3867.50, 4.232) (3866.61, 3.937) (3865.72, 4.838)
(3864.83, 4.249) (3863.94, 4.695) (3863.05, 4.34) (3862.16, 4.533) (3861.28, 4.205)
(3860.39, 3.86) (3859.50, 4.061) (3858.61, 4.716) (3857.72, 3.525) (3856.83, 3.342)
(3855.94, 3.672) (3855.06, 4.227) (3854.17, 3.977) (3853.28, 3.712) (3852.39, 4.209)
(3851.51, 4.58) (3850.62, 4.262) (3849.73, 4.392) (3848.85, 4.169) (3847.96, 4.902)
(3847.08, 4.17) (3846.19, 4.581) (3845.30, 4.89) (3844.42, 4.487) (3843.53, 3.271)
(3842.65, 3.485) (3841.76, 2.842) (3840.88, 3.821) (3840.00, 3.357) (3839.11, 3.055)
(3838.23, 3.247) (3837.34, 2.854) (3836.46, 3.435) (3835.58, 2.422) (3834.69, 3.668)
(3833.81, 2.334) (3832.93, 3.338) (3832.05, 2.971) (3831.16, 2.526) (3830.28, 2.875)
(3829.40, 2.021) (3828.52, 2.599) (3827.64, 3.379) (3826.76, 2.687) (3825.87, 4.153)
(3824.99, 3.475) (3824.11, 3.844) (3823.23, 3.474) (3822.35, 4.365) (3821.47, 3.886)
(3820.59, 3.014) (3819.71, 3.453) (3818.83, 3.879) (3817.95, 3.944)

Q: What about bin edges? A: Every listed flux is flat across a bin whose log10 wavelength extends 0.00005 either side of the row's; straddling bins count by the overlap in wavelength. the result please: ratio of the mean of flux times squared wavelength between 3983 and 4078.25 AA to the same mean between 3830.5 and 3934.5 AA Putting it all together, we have 2.1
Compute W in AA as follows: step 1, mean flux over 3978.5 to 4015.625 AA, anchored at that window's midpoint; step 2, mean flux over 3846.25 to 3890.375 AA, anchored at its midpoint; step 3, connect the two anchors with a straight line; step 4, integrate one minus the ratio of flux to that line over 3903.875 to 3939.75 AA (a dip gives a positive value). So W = 6.1 AA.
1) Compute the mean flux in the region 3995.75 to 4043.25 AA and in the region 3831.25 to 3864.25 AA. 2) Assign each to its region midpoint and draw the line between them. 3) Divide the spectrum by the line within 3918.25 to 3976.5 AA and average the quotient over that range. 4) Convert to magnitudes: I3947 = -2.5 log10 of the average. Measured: 0.41 mag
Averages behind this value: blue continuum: 3.81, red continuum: 8.89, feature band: 4.58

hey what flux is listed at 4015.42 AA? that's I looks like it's 8.787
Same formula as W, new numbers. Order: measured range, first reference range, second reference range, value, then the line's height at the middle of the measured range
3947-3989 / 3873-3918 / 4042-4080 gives 7.01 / 6.55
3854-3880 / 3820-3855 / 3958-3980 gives -2.28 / 3.77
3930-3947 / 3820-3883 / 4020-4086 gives 5.61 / 5.94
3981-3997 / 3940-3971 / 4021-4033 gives -2.44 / 6.92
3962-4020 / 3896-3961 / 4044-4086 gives -3.14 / 6.71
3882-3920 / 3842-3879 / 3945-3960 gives -2.86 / 4.95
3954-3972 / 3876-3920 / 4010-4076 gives 6.21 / 6.77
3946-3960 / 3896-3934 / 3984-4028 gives 1.46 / 6.62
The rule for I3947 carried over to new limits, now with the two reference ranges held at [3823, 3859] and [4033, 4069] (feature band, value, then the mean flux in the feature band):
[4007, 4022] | -0.20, 9.21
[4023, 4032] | -0.11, 8.85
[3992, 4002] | -0.19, 8.63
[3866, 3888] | 0.08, 4.13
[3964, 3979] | 0.50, 4.23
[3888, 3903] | -0.03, 4.98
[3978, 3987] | -0.05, 7.27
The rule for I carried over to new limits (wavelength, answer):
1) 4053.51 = 8.333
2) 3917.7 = 6.652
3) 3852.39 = 4.209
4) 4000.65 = 8.792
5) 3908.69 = 5.214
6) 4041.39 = 9.866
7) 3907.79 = 5.062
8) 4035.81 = 8.271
